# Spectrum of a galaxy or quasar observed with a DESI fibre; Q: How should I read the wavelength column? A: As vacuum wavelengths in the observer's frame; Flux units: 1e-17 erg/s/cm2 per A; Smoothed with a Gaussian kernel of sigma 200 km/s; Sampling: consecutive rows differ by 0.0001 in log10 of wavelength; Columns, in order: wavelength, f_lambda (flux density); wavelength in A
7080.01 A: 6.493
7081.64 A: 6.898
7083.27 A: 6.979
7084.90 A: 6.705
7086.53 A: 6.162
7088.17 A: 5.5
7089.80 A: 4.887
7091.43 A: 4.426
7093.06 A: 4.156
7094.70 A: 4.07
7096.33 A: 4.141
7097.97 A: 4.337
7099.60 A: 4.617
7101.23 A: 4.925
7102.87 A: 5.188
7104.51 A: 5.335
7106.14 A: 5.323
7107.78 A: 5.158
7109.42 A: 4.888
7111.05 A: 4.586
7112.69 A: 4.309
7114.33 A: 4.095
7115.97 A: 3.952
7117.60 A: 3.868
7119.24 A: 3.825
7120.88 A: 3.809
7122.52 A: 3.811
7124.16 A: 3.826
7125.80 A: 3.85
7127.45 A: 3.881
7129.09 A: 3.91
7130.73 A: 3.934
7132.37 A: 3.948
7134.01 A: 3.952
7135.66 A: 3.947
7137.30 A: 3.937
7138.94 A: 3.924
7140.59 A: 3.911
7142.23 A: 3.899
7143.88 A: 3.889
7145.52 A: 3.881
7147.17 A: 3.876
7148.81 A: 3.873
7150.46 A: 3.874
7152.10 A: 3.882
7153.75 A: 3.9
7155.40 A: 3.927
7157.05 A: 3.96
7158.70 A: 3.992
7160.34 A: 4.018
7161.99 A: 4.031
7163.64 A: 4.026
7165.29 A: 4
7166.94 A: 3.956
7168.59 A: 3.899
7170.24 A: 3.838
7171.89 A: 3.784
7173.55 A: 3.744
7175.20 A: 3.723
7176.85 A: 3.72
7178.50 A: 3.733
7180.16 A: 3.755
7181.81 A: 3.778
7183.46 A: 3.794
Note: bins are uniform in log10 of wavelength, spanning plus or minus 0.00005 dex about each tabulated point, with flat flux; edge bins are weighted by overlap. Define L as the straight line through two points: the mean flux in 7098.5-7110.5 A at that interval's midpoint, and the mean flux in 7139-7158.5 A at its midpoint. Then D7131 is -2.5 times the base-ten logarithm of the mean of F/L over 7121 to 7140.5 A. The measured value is 0.12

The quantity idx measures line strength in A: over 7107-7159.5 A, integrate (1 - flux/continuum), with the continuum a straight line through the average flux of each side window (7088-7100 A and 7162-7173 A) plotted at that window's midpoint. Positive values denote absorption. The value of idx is 2.1 A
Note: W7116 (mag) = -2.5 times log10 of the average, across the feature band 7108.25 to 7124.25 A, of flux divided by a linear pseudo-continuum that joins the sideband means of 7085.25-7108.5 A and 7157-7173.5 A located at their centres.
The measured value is 0.13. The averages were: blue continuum 4.91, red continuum 3.94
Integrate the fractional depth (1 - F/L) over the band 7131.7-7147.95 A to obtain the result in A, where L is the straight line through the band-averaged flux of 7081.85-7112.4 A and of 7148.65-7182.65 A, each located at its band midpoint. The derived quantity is 1.57 A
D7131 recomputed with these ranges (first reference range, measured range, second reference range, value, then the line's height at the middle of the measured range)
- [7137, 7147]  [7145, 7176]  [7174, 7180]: -0.026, 3.81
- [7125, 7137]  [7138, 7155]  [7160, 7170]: 0.014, 3.94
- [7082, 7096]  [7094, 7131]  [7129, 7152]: 0.089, 4.7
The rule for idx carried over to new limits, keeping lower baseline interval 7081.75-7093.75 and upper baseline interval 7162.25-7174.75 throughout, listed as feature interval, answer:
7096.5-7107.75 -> 0.8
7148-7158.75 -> 0.8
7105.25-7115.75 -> 1.0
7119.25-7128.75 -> 2.0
